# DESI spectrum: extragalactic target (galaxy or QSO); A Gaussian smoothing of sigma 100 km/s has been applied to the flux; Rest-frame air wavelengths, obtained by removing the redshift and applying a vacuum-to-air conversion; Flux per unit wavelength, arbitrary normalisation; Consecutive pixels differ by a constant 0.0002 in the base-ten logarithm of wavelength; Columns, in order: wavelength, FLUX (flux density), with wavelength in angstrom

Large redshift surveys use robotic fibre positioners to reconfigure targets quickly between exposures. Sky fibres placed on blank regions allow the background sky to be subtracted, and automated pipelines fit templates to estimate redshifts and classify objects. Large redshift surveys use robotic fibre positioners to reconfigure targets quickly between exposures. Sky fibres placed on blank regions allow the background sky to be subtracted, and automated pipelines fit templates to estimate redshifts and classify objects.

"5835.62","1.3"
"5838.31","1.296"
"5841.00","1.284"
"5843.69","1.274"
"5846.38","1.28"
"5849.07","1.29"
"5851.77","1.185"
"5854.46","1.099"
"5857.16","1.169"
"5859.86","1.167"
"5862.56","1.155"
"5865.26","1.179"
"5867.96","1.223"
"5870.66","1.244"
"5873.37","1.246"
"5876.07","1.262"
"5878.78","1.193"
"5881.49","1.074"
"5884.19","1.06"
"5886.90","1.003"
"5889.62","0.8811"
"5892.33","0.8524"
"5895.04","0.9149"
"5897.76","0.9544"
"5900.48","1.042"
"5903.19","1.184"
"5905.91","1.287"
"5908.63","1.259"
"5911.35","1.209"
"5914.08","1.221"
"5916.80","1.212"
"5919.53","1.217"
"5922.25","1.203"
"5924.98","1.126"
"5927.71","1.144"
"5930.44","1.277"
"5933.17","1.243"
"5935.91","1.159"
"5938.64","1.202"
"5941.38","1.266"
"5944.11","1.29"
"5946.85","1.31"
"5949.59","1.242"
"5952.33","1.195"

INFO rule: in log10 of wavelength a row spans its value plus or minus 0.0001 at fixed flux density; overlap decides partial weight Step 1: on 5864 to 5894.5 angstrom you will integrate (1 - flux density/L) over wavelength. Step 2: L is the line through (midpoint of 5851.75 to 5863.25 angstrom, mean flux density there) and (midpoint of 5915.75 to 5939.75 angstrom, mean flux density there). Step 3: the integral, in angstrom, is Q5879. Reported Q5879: 1.6 angstrom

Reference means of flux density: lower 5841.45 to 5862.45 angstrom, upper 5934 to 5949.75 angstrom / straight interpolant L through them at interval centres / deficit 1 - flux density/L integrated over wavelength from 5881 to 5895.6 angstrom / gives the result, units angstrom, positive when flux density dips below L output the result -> 3.1 angstrom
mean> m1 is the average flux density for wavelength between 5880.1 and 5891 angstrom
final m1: 1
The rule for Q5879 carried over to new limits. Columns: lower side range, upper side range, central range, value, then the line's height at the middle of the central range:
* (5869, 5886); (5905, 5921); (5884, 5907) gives 3.6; 1.2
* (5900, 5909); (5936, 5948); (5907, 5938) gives 0.5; 1.23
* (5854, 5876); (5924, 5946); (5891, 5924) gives 2.1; 1.21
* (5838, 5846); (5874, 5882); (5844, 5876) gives 0.8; 1.24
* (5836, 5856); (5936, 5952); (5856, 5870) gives 0.7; 1.25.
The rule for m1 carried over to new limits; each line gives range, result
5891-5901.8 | 0.94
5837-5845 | 1.28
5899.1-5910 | 1.19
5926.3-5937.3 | 1.21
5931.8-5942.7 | 1.22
